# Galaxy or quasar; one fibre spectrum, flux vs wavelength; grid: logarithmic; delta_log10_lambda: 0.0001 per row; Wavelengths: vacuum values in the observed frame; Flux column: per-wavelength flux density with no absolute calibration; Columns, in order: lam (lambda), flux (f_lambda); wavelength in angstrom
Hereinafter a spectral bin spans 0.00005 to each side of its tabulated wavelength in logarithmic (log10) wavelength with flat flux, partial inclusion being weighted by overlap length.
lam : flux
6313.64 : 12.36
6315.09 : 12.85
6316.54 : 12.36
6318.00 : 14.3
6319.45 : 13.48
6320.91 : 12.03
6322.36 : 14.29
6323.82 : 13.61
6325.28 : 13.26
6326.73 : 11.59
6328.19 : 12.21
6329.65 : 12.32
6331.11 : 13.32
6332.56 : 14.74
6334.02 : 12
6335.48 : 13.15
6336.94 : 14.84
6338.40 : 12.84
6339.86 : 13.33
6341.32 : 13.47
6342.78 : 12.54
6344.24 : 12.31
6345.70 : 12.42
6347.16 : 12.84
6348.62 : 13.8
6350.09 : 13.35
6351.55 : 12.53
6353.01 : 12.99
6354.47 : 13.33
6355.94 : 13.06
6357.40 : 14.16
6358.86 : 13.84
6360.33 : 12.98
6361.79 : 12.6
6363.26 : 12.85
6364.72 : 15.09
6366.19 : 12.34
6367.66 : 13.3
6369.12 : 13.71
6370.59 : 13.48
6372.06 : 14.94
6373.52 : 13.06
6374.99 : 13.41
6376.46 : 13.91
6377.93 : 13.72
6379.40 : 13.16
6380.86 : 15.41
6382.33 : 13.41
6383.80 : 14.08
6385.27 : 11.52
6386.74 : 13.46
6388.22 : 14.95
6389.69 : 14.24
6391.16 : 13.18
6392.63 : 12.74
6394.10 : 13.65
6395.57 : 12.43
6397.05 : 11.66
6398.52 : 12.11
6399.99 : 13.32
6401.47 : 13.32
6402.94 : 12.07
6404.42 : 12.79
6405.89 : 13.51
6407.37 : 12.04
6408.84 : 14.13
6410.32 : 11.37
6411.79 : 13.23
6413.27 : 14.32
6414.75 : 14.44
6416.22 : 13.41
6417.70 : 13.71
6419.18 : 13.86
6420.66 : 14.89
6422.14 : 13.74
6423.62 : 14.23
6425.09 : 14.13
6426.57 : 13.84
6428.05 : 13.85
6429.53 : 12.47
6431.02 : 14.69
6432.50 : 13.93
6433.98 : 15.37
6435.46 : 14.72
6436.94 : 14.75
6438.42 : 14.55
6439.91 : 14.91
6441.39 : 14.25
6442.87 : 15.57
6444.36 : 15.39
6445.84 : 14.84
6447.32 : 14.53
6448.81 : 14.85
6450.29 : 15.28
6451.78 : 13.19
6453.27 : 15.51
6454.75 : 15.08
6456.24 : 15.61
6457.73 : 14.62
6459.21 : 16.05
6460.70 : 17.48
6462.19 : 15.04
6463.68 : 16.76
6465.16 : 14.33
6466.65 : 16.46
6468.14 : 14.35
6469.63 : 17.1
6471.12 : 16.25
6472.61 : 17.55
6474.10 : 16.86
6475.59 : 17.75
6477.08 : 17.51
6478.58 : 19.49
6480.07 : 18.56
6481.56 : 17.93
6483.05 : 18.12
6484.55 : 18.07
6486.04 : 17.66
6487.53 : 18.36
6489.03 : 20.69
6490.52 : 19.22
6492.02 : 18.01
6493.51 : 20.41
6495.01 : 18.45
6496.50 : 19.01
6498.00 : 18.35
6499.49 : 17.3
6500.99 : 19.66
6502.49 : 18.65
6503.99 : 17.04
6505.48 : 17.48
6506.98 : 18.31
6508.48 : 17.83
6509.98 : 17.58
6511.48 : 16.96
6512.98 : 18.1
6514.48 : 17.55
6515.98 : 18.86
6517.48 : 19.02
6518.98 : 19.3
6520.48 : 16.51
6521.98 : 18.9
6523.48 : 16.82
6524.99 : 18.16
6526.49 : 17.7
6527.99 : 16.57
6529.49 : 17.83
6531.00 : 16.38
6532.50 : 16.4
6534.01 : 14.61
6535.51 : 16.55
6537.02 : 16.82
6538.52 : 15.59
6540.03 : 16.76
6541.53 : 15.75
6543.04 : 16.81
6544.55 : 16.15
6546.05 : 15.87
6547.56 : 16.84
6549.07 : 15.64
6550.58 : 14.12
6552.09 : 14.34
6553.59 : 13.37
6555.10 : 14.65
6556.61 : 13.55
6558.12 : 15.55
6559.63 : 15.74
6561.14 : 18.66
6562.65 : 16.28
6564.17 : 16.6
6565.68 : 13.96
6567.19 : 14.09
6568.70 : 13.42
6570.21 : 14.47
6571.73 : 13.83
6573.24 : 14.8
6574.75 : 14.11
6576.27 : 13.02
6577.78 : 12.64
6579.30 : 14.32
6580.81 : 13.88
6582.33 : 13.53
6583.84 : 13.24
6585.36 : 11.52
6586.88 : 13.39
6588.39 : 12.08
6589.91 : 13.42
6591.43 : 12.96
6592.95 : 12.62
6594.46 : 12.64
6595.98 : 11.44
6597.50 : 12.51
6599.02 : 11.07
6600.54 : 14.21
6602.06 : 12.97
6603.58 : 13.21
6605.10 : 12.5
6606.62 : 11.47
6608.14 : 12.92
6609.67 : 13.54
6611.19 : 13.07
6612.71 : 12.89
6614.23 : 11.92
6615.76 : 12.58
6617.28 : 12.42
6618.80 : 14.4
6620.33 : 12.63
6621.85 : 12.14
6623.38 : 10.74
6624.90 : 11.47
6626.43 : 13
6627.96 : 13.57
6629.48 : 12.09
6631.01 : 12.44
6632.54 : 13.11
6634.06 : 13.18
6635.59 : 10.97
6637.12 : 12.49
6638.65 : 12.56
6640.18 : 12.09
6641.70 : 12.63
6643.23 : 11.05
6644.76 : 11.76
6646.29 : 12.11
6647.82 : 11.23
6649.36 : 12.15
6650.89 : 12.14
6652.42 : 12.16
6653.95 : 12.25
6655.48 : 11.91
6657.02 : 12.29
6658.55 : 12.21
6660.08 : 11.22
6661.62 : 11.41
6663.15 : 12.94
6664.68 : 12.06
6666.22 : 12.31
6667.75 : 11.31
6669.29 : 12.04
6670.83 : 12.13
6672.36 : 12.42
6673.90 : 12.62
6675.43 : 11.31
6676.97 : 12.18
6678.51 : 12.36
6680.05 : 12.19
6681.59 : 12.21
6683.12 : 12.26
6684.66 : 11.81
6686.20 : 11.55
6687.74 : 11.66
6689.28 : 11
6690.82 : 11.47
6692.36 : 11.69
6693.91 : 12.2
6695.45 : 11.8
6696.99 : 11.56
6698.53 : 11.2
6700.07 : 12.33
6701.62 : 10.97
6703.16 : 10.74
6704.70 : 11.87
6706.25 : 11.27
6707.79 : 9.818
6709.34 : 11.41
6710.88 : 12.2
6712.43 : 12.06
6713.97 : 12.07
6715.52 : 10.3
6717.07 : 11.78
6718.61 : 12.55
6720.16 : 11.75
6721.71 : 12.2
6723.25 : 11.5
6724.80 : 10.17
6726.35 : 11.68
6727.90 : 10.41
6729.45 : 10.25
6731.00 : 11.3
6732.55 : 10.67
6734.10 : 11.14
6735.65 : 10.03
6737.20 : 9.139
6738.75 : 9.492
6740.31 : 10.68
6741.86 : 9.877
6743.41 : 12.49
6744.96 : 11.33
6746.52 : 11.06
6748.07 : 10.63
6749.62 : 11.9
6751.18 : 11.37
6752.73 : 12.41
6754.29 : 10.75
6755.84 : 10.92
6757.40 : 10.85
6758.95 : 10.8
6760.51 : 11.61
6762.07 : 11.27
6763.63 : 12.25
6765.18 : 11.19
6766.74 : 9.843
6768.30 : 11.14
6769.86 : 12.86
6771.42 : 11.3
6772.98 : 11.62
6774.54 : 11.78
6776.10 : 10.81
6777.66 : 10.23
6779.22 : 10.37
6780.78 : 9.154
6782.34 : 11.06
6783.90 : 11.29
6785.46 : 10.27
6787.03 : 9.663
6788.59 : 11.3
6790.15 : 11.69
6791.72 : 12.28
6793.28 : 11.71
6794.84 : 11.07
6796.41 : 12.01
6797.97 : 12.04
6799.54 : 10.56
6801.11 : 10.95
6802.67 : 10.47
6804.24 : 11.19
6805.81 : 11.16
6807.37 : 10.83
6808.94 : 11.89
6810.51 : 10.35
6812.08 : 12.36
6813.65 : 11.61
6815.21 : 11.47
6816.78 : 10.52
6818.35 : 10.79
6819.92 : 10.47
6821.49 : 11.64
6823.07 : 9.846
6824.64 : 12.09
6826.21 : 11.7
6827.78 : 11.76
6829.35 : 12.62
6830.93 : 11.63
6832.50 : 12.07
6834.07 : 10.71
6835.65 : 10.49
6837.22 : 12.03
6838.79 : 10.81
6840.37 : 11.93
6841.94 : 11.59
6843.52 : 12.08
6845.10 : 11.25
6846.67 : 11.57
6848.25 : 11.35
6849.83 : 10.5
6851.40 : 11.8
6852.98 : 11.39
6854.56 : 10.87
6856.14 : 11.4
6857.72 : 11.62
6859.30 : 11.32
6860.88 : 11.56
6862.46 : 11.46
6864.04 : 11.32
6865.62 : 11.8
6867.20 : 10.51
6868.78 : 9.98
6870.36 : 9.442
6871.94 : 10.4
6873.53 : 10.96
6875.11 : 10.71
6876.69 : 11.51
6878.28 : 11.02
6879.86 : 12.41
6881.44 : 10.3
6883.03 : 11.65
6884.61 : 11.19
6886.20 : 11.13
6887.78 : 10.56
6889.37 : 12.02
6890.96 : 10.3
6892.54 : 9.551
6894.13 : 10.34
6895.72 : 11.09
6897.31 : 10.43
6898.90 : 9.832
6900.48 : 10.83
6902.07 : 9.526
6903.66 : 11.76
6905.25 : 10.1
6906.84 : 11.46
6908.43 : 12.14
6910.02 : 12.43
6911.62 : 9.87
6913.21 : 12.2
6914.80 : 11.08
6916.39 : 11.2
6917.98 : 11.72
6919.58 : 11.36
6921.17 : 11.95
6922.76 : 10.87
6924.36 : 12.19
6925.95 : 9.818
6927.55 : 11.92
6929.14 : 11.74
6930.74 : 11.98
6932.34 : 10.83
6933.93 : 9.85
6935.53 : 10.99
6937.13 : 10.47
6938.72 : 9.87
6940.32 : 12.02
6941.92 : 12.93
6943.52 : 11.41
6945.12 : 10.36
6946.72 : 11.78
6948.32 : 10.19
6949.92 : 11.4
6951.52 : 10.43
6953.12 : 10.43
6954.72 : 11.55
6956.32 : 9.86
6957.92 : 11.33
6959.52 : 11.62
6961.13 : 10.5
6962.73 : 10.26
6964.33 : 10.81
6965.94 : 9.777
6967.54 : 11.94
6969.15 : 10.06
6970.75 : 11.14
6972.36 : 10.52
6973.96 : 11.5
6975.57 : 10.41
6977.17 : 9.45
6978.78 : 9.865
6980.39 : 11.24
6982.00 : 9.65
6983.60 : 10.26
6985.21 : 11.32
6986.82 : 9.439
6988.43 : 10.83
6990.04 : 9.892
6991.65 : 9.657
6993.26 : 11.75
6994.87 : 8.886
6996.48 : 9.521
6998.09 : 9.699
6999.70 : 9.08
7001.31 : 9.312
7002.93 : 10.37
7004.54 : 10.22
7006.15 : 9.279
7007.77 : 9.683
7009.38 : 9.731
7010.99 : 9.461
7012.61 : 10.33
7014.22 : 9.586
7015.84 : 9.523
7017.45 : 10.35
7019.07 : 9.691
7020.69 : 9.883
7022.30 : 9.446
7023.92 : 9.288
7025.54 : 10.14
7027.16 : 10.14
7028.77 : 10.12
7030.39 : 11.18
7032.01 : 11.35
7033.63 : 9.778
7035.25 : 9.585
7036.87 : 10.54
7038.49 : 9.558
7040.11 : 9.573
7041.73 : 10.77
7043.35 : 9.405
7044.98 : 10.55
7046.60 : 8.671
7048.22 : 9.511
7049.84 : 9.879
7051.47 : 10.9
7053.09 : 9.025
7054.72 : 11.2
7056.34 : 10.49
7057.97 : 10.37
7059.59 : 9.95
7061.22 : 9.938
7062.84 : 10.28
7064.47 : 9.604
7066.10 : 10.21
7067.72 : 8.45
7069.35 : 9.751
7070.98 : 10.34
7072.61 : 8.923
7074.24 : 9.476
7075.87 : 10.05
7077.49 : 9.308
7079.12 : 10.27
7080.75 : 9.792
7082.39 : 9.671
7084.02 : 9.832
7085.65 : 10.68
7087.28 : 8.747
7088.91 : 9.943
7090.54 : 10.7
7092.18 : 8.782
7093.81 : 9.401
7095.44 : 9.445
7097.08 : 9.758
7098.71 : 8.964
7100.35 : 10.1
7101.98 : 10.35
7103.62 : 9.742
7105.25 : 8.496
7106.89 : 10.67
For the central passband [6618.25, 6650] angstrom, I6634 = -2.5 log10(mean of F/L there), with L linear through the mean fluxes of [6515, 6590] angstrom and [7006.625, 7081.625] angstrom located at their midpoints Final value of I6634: 0.19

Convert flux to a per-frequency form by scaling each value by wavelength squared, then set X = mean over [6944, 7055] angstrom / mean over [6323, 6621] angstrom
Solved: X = 0.81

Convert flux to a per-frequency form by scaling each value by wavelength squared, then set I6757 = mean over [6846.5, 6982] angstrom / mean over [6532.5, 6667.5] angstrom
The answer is 0.9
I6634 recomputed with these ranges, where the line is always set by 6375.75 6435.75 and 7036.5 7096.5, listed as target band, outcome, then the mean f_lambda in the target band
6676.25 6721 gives 0.02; 11.7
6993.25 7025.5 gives 0.05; 9.71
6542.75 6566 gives -0.22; 15.5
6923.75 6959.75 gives -0.05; 11.1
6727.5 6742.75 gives 0.14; 10.3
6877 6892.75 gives -0.02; 11.1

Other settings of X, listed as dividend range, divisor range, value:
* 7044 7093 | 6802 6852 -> 0.93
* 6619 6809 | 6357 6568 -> 0.80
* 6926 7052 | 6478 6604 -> 0.74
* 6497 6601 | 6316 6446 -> 1.21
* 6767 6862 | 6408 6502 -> 0.79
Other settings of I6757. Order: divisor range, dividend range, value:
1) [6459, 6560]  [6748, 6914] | 0.72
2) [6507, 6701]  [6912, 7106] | 0.85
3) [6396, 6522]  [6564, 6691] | 0.83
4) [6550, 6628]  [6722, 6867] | 0.89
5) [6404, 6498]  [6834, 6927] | 0.81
